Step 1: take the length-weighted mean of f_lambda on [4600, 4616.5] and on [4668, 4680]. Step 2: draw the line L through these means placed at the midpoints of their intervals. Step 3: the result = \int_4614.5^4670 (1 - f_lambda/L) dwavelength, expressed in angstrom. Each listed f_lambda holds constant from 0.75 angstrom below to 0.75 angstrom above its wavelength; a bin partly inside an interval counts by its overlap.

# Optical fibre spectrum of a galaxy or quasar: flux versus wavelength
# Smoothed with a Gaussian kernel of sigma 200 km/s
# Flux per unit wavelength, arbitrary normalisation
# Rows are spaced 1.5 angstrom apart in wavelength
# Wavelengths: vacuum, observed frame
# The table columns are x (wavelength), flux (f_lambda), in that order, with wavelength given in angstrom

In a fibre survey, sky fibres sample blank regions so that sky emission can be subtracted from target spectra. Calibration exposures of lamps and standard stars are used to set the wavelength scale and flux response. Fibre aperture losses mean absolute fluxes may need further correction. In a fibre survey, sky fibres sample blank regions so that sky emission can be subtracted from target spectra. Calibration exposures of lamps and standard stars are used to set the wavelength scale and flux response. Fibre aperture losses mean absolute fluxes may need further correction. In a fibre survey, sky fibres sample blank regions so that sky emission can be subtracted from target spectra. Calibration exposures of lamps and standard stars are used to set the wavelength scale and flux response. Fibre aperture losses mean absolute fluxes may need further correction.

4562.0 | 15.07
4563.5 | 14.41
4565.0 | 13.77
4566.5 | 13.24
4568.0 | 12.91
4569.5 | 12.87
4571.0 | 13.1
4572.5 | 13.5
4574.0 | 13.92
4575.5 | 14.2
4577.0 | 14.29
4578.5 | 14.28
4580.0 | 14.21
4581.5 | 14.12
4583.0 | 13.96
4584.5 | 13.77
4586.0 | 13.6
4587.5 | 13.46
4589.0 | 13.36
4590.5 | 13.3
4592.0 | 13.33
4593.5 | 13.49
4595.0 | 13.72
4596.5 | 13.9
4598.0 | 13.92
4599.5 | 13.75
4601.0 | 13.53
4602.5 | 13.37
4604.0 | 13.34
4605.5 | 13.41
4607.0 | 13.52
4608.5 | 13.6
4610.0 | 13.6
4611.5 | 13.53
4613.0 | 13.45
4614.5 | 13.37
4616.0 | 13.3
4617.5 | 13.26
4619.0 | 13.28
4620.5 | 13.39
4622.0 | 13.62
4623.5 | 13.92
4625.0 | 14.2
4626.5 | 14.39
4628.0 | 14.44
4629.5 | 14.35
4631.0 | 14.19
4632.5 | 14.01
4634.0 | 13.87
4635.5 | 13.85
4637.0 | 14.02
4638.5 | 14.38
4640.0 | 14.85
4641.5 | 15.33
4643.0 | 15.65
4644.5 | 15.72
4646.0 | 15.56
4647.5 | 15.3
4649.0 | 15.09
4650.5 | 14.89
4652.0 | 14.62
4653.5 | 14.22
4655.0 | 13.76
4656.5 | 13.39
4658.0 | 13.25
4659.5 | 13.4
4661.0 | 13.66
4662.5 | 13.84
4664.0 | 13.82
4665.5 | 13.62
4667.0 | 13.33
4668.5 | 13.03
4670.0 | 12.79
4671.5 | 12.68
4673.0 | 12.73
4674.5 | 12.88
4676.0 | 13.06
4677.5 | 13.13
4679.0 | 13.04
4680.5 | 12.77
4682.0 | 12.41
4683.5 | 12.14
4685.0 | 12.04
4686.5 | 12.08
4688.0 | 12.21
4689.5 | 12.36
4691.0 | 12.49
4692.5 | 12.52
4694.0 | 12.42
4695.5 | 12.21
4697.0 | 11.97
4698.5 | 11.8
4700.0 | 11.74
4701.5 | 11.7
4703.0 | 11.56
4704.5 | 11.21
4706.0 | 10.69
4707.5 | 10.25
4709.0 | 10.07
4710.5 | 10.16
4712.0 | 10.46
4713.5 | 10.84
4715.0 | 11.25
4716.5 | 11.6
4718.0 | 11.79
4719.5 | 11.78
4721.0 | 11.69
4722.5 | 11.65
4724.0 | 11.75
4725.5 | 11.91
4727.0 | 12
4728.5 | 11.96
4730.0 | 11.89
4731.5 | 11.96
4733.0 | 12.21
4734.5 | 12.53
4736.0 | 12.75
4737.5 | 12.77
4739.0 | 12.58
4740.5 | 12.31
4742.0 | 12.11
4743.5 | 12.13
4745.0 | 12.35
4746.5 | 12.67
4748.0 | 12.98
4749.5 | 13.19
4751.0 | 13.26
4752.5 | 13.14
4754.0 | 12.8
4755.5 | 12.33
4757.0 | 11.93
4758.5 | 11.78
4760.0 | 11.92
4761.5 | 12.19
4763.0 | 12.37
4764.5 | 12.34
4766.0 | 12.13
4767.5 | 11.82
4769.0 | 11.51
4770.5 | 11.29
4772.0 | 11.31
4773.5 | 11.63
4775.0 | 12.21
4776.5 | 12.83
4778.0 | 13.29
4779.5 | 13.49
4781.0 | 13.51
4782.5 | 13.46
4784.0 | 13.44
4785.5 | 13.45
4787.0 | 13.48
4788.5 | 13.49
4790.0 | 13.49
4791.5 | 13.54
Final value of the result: -3.9 angstrom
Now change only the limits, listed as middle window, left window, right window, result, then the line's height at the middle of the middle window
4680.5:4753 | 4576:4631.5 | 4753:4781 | 4.12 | 12.7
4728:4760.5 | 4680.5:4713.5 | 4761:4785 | -0.81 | 12.1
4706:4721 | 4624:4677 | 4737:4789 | 2.58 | 13.2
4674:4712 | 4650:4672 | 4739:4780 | 3.71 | 13.2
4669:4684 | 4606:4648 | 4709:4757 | 0.44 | 13.2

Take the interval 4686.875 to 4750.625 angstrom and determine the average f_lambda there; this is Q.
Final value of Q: 11.9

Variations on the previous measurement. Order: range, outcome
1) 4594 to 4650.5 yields 14.1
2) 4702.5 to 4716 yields 10.7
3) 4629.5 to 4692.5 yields 13.6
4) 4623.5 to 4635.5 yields 14.2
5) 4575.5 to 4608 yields 13.7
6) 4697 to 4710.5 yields 11.1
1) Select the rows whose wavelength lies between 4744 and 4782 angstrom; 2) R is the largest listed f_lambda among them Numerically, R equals 13.51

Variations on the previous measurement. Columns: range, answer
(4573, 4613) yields 14.29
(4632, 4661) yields 15.72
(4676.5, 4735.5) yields 13.13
